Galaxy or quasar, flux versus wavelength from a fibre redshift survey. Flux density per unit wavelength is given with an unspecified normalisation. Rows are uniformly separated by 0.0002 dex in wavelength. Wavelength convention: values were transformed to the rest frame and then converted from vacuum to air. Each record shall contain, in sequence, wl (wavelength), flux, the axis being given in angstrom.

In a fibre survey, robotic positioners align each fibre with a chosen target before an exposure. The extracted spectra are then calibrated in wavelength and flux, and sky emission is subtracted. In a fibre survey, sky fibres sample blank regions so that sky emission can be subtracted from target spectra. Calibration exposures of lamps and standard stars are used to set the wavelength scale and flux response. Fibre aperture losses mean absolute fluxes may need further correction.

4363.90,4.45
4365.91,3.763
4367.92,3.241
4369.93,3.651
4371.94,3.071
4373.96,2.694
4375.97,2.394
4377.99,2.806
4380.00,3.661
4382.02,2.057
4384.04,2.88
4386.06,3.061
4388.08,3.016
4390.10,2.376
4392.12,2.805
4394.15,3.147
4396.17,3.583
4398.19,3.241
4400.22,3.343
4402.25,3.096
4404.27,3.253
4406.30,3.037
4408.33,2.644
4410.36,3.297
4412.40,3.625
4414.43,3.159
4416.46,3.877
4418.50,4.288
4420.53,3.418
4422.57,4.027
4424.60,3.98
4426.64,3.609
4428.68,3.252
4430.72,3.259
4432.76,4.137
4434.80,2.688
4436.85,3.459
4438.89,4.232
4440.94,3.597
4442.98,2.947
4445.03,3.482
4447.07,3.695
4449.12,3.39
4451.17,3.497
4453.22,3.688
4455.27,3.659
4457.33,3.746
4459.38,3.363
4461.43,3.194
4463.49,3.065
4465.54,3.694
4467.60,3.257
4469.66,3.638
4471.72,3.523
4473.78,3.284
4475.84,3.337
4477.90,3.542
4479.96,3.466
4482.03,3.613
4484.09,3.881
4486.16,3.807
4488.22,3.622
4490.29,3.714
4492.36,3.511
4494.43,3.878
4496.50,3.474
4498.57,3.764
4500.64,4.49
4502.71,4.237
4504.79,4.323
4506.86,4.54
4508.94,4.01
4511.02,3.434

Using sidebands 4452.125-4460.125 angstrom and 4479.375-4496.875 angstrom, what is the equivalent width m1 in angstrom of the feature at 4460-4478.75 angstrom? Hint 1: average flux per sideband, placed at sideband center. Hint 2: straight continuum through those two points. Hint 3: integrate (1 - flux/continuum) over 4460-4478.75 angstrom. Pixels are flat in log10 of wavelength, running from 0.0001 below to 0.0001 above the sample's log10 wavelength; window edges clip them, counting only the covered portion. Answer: 1.3 angstrom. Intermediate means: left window 3.62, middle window 3.39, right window 3.67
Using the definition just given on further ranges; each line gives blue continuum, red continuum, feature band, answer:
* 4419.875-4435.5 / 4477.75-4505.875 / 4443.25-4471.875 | 1.61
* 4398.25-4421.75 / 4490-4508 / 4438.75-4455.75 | 0.44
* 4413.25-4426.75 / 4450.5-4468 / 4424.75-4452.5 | 1.00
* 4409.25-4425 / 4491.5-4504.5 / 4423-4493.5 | 5.17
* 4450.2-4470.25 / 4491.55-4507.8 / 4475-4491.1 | 0.74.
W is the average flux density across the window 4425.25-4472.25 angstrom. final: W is 3.48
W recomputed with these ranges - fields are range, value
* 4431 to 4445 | 3.49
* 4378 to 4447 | 3.32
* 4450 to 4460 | 3.6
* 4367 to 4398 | 2.97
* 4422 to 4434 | 3.68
